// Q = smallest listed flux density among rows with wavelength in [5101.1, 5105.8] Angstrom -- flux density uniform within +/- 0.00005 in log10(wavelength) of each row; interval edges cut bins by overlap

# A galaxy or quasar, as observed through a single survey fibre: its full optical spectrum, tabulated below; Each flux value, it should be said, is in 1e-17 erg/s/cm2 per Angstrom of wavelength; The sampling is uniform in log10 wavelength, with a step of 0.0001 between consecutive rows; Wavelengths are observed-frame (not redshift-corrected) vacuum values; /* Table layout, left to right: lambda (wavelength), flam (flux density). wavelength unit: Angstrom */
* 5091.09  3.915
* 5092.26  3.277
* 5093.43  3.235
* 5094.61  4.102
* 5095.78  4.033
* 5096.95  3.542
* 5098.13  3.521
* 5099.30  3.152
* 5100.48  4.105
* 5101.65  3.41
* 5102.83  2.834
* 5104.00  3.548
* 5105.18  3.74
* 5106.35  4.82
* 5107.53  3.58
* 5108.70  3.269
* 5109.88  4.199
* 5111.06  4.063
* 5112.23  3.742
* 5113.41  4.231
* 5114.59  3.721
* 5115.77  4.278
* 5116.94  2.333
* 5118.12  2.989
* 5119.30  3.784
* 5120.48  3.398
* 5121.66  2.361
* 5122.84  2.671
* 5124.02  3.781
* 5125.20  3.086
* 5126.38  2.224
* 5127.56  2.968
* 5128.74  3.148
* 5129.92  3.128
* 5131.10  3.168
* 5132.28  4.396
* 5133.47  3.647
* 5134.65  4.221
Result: 2.834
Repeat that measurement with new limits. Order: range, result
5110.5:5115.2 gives 3.721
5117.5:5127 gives 2.224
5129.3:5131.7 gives 3.128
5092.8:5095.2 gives 3.235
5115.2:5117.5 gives 2.333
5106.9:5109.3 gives 3.269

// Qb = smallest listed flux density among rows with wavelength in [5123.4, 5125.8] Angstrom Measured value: 3.086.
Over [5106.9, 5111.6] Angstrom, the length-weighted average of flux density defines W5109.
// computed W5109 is 3.78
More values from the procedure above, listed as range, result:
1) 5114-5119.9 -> 3.42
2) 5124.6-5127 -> 2.66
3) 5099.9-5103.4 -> 3.45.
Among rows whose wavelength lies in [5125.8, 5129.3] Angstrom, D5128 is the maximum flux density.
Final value 3.148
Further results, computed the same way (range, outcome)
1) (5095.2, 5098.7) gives 4.033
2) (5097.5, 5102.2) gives 4.105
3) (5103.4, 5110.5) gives 4.82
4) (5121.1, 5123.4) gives 2.671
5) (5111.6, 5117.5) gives 4.278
